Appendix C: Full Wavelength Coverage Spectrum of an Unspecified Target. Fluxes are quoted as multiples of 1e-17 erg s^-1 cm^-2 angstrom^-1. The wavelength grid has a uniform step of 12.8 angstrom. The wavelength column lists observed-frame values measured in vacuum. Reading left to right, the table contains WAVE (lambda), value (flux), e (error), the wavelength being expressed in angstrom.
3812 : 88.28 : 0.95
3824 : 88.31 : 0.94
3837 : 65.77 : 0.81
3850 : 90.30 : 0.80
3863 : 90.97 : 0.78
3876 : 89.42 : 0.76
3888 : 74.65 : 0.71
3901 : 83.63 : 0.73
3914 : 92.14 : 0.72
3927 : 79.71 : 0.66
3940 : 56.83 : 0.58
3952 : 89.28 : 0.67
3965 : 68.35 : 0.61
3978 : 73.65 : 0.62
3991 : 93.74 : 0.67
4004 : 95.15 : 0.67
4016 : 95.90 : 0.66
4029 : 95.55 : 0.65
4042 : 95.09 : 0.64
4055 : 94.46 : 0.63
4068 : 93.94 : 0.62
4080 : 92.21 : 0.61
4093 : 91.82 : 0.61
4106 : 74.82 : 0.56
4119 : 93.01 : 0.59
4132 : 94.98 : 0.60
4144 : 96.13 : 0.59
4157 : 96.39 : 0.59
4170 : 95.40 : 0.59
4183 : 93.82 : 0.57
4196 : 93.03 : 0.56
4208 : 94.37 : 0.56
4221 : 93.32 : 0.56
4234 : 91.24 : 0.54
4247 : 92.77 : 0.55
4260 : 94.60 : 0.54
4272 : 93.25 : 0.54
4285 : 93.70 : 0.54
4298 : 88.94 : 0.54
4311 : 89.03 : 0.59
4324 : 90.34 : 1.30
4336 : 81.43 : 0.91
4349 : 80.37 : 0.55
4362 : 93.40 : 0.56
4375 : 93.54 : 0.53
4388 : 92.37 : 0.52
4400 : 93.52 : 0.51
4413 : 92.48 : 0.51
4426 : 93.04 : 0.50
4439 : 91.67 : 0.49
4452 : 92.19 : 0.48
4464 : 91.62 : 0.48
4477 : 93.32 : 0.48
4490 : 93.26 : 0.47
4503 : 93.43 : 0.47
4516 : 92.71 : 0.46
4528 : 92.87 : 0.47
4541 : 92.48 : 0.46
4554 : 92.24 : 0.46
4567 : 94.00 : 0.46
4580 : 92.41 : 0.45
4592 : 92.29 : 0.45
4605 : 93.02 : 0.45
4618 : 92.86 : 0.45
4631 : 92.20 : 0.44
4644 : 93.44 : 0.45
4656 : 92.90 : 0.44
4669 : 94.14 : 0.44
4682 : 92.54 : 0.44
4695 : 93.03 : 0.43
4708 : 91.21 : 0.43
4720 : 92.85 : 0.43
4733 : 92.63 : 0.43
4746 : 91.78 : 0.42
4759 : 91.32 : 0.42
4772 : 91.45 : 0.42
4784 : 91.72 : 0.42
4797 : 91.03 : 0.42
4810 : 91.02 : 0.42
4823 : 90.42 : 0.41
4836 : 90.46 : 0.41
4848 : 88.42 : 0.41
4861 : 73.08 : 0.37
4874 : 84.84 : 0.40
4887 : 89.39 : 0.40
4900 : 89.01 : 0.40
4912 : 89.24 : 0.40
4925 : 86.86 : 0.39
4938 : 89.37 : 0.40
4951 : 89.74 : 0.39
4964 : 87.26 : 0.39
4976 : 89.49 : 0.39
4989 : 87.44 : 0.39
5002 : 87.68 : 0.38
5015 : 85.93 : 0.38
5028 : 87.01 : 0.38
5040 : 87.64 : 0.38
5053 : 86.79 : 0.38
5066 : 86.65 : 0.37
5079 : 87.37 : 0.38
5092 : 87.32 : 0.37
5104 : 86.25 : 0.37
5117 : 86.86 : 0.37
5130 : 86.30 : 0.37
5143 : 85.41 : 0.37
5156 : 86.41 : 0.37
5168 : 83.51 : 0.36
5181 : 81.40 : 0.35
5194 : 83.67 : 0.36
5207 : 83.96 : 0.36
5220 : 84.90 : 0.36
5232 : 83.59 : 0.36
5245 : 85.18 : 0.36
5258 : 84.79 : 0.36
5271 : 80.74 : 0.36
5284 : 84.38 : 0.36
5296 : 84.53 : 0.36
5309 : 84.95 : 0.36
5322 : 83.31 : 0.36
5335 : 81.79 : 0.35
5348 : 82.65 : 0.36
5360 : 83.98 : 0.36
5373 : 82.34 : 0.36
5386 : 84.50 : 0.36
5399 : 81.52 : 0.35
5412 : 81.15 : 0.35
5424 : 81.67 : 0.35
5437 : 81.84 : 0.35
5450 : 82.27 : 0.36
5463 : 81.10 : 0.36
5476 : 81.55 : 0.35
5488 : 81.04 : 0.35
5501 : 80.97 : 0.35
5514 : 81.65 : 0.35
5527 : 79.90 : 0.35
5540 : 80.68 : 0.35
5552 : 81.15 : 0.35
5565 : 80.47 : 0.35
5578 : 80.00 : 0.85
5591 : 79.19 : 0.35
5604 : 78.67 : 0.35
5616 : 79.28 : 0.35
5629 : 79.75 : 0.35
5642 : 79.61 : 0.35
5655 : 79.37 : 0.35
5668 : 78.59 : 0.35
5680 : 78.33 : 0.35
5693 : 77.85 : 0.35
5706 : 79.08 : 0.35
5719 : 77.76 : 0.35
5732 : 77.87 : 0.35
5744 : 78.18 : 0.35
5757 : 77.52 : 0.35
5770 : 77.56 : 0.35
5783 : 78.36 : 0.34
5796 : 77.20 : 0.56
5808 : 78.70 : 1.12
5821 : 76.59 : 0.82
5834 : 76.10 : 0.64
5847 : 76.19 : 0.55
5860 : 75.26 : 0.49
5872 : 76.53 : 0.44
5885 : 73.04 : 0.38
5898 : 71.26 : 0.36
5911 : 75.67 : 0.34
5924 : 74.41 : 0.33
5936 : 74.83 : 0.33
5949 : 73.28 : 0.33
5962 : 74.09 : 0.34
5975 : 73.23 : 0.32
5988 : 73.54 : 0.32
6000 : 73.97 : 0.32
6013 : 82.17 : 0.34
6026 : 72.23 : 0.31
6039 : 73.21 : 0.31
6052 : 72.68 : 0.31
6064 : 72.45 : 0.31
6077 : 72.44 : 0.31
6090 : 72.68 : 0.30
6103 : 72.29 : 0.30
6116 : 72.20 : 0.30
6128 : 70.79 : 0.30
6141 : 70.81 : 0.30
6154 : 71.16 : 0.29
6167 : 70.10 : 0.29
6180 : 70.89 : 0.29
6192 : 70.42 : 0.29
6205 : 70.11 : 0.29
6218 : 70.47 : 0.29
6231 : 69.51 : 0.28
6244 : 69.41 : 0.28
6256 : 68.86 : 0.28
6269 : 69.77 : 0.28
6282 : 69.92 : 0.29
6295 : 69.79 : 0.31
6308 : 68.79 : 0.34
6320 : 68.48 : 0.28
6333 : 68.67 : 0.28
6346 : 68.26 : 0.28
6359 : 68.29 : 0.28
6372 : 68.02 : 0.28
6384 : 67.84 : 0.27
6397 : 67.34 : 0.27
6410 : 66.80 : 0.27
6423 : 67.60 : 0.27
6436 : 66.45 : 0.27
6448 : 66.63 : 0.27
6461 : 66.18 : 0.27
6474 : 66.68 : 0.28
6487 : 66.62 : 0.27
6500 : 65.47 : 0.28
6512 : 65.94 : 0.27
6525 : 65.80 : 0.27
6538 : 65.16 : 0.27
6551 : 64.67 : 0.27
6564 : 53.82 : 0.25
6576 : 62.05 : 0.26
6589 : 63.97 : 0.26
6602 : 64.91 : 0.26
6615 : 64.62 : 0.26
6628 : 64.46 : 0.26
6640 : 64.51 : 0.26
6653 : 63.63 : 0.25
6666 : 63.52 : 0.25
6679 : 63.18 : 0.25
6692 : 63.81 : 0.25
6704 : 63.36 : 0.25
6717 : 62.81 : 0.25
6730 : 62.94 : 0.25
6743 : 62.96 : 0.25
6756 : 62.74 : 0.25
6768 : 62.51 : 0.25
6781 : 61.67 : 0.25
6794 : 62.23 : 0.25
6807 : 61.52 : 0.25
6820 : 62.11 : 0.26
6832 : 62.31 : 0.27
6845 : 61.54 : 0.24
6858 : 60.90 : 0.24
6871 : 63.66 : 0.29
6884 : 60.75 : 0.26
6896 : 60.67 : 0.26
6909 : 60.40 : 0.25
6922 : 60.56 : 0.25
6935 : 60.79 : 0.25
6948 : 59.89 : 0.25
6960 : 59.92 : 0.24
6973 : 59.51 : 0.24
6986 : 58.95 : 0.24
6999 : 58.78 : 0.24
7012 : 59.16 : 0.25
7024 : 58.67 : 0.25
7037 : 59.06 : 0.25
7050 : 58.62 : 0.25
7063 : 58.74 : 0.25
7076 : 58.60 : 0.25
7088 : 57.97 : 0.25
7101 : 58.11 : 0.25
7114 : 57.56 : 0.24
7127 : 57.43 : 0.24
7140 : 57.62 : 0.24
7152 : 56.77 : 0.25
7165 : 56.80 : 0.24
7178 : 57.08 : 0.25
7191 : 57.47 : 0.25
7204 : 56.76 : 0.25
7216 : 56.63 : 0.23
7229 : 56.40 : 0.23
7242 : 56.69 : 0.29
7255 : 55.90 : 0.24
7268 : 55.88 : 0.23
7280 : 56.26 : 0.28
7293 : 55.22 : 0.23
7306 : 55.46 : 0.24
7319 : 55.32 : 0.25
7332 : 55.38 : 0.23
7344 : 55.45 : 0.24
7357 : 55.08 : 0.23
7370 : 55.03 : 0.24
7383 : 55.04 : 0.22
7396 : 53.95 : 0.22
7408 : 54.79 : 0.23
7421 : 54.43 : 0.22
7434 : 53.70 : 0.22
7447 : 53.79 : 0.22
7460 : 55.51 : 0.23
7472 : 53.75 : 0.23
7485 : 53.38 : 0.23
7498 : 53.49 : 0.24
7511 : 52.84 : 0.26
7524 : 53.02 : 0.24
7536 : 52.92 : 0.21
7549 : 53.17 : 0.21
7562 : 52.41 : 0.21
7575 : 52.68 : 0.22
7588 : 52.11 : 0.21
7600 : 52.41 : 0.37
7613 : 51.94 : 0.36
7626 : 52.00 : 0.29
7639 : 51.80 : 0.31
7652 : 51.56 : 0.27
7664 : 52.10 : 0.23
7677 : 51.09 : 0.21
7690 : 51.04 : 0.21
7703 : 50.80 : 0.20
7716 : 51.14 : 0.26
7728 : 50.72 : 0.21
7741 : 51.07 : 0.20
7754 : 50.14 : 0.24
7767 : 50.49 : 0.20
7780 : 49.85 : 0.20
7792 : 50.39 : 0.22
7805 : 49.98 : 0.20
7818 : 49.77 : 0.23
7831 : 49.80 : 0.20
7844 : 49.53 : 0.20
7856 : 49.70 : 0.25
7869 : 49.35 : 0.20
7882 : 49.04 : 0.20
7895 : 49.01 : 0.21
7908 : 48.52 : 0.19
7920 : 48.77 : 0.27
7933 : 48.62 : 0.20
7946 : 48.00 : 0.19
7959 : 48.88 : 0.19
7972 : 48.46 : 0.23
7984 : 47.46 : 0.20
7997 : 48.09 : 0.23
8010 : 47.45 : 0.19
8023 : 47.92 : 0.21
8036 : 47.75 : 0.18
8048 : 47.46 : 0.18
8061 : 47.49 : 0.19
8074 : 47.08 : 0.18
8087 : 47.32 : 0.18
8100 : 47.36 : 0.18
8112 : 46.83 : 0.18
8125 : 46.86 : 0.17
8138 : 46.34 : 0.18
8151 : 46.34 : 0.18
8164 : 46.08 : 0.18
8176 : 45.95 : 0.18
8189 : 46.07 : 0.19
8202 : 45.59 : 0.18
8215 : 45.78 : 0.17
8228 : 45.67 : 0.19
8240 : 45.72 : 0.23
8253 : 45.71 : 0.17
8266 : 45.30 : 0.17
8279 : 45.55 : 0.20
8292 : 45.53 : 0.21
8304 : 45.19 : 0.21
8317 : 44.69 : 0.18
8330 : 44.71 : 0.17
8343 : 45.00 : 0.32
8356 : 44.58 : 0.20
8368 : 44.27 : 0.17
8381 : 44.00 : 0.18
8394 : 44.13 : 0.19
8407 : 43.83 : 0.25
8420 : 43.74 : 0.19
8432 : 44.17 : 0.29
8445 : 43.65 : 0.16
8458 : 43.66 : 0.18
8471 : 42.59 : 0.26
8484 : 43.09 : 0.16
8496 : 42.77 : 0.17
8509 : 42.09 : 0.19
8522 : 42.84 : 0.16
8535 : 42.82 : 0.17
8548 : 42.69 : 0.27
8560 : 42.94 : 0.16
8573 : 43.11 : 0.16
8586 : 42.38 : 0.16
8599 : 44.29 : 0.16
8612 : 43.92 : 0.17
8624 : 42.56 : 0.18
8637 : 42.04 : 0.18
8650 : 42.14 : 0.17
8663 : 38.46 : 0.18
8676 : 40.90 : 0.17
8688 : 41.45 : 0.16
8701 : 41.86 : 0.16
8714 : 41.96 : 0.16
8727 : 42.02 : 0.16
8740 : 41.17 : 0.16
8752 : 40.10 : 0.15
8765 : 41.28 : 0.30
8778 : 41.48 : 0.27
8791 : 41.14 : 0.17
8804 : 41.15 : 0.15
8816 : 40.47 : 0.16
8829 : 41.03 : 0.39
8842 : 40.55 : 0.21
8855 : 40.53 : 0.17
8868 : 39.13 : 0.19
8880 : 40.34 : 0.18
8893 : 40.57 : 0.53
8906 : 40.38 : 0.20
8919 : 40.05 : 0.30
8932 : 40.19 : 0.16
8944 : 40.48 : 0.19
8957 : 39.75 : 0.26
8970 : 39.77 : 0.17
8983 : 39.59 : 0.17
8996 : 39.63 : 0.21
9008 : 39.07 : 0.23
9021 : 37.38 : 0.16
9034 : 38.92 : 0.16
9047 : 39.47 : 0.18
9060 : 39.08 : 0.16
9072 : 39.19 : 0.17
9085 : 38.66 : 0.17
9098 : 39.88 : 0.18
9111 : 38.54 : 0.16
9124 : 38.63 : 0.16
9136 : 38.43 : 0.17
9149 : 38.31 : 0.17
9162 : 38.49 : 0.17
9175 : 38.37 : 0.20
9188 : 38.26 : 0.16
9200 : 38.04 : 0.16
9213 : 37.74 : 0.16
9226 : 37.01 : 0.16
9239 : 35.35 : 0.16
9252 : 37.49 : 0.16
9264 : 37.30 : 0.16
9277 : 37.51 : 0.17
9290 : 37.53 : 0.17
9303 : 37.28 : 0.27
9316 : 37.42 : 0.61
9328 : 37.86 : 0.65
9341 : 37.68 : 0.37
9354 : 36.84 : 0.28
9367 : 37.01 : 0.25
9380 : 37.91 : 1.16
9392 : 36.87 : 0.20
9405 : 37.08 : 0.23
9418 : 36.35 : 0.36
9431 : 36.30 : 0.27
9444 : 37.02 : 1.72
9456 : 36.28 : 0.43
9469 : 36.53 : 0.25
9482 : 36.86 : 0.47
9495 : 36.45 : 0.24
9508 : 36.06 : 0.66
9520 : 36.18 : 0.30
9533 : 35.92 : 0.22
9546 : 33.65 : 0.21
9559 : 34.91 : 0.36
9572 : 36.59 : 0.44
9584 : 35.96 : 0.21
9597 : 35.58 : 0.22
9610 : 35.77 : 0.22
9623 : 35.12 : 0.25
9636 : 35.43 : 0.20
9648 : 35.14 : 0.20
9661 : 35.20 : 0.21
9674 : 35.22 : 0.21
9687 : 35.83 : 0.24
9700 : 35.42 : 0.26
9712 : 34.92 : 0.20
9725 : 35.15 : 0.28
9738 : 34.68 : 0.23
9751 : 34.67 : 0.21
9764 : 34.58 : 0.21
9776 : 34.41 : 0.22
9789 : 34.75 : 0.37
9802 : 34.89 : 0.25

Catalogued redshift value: 0.000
